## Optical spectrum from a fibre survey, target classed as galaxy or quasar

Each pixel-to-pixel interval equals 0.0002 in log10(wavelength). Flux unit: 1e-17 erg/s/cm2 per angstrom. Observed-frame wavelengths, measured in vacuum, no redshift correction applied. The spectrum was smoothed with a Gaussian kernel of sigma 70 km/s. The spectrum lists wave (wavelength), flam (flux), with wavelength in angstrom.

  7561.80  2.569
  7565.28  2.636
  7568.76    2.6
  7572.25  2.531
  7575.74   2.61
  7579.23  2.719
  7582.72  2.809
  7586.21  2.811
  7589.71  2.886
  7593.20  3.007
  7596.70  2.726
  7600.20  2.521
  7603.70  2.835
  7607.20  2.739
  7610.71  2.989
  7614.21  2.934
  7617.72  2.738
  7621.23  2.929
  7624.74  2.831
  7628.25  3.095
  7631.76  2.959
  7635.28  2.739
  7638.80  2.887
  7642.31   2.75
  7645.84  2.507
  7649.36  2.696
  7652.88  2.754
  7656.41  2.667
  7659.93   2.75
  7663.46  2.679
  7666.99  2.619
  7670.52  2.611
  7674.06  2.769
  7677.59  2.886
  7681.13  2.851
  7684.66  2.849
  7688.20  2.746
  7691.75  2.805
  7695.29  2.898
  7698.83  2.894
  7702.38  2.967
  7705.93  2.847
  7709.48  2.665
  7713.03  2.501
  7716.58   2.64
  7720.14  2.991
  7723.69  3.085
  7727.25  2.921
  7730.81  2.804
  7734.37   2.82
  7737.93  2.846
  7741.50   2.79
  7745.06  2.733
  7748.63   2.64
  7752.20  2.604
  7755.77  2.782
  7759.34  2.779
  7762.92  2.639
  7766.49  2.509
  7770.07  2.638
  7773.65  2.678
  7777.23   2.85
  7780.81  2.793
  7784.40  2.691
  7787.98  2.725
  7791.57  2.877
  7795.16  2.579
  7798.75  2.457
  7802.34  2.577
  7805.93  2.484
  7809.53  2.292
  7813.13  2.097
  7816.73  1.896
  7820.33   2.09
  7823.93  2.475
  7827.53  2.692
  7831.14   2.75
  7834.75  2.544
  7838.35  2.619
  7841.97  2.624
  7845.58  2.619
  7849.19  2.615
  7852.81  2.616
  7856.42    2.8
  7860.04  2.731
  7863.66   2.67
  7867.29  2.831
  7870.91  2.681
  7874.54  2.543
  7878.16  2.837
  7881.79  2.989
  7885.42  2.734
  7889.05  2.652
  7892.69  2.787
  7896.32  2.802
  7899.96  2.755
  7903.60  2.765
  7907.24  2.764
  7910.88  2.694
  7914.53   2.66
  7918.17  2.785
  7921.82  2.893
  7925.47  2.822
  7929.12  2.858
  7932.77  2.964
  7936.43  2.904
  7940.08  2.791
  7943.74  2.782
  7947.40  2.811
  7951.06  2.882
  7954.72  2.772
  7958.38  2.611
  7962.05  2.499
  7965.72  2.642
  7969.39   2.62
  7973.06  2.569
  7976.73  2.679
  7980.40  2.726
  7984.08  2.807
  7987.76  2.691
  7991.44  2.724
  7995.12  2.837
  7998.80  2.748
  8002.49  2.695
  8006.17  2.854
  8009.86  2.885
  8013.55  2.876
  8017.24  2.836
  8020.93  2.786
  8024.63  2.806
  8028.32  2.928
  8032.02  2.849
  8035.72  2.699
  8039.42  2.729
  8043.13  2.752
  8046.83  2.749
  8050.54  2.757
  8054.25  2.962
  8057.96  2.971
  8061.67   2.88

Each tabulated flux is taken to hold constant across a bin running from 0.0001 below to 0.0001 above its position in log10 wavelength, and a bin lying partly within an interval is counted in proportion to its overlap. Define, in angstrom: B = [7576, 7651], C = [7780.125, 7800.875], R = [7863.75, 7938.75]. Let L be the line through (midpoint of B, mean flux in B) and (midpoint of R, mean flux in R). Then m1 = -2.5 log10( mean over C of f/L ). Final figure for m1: 0.05 mag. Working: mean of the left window 2.81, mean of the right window 2.78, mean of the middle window 2.68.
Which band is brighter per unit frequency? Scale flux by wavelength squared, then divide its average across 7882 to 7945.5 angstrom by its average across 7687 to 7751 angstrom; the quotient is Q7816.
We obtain 1.0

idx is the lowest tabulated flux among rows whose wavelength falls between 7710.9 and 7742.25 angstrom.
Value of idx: 2.501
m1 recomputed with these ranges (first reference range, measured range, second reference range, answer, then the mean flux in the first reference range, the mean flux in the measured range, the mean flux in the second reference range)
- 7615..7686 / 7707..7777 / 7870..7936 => 0.01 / 2.78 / 2.74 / 2.78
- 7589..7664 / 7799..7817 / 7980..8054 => 0.20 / 2.8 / 2.32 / 2.79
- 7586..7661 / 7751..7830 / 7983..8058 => 0.10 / 2.81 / 2.56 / 2.8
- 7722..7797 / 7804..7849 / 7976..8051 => 0.13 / 2.75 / 2.44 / 2.78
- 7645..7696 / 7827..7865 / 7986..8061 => 0.05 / 2.74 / 2.66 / 2.81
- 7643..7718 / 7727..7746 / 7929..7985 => -0.03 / 2.74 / 2.82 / 2.74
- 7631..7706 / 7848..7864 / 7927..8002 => 0.03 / 2.77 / 2.69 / 2.75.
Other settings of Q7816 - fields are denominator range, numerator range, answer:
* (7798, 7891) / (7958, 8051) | 1.11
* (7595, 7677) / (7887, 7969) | 1.08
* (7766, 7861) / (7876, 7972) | 1.11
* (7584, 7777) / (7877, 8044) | 1.07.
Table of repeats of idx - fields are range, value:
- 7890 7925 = 2.66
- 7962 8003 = 2.499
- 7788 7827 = 1.896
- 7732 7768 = 2.509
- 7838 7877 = 2.543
